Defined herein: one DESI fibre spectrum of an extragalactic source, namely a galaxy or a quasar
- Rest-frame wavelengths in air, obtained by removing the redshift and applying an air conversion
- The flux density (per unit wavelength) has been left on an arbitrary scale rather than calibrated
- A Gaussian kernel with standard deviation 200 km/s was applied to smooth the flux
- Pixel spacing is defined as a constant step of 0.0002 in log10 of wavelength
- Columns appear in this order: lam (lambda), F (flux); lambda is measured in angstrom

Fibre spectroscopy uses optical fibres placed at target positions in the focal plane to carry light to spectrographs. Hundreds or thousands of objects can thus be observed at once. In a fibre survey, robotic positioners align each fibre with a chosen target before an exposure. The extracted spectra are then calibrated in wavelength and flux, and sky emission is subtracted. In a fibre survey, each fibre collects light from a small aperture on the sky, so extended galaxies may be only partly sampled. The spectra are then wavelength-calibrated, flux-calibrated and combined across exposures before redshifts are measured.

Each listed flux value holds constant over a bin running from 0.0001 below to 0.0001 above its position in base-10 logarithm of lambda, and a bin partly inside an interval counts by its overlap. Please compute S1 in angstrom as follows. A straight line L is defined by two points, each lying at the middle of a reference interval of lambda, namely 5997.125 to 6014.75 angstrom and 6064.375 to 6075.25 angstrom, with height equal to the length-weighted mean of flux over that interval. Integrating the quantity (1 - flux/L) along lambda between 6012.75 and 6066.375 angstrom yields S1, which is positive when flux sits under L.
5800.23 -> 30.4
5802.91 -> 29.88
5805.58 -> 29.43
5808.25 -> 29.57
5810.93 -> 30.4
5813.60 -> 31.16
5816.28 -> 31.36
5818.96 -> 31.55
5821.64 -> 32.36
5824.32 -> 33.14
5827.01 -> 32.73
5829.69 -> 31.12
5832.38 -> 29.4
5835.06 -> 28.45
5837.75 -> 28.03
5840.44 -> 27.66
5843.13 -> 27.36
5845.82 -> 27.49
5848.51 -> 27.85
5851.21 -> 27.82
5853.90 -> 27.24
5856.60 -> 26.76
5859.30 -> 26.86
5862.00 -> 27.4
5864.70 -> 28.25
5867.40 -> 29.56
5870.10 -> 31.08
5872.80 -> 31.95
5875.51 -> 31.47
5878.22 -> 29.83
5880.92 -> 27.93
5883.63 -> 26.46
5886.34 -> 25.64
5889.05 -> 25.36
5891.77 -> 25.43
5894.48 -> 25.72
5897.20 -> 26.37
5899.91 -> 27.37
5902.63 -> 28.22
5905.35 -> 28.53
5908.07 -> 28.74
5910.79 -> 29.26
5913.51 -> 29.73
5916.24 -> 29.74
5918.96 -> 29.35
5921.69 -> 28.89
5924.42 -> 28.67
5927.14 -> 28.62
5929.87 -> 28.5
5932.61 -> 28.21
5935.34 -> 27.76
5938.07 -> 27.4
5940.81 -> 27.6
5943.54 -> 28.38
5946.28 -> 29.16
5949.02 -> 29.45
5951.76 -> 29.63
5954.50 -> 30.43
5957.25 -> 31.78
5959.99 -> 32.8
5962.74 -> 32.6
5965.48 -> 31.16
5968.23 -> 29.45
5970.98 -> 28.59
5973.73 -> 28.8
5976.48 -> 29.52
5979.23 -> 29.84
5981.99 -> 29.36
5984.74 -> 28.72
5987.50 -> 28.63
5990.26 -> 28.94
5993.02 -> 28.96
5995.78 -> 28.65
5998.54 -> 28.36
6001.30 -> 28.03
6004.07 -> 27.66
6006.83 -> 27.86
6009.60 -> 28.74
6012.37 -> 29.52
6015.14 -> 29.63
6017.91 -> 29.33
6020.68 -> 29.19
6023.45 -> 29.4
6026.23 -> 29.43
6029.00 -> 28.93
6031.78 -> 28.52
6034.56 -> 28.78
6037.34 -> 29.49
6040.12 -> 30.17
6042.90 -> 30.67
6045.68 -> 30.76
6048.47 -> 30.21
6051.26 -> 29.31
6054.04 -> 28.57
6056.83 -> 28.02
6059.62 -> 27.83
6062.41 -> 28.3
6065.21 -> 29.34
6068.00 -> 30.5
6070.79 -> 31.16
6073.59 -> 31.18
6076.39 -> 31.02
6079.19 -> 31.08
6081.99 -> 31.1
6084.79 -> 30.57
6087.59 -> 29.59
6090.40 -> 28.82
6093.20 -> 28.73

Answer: 0.6 angstrom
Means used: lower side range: 28.4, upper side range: 30.6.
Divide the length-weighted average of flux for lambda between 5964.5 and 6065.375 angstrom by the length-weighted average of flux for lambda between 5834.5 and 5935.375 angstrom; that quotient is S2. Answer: 1.0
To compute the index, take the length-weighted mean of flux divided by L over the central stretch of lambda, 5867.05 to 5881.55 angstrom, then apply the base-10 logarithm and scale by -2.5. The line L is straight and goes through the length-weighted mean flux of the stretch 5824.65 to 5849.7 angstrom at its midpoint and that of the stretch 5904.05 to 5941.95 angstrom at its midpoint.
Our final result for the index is -0.06 mag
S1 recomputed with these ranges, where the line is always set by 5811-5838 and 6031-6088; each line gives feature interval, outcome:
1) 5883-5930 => 4.3 angstrom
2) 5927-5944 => 1.4 angstrom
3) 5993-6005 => 0.7 angstrom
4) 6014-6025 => 0.2 angstrom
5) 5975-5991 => 0.6 angstrom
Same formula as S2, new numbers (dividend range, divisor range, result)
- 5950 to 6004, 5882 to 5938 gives 1.07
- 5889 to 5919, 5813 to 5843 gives 0.91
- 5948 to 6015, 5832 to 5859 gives 1.06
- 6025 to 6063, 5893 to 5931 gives 1.03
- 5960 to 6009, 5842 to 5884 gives 1.02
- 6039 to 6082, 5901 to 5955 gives 1.04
